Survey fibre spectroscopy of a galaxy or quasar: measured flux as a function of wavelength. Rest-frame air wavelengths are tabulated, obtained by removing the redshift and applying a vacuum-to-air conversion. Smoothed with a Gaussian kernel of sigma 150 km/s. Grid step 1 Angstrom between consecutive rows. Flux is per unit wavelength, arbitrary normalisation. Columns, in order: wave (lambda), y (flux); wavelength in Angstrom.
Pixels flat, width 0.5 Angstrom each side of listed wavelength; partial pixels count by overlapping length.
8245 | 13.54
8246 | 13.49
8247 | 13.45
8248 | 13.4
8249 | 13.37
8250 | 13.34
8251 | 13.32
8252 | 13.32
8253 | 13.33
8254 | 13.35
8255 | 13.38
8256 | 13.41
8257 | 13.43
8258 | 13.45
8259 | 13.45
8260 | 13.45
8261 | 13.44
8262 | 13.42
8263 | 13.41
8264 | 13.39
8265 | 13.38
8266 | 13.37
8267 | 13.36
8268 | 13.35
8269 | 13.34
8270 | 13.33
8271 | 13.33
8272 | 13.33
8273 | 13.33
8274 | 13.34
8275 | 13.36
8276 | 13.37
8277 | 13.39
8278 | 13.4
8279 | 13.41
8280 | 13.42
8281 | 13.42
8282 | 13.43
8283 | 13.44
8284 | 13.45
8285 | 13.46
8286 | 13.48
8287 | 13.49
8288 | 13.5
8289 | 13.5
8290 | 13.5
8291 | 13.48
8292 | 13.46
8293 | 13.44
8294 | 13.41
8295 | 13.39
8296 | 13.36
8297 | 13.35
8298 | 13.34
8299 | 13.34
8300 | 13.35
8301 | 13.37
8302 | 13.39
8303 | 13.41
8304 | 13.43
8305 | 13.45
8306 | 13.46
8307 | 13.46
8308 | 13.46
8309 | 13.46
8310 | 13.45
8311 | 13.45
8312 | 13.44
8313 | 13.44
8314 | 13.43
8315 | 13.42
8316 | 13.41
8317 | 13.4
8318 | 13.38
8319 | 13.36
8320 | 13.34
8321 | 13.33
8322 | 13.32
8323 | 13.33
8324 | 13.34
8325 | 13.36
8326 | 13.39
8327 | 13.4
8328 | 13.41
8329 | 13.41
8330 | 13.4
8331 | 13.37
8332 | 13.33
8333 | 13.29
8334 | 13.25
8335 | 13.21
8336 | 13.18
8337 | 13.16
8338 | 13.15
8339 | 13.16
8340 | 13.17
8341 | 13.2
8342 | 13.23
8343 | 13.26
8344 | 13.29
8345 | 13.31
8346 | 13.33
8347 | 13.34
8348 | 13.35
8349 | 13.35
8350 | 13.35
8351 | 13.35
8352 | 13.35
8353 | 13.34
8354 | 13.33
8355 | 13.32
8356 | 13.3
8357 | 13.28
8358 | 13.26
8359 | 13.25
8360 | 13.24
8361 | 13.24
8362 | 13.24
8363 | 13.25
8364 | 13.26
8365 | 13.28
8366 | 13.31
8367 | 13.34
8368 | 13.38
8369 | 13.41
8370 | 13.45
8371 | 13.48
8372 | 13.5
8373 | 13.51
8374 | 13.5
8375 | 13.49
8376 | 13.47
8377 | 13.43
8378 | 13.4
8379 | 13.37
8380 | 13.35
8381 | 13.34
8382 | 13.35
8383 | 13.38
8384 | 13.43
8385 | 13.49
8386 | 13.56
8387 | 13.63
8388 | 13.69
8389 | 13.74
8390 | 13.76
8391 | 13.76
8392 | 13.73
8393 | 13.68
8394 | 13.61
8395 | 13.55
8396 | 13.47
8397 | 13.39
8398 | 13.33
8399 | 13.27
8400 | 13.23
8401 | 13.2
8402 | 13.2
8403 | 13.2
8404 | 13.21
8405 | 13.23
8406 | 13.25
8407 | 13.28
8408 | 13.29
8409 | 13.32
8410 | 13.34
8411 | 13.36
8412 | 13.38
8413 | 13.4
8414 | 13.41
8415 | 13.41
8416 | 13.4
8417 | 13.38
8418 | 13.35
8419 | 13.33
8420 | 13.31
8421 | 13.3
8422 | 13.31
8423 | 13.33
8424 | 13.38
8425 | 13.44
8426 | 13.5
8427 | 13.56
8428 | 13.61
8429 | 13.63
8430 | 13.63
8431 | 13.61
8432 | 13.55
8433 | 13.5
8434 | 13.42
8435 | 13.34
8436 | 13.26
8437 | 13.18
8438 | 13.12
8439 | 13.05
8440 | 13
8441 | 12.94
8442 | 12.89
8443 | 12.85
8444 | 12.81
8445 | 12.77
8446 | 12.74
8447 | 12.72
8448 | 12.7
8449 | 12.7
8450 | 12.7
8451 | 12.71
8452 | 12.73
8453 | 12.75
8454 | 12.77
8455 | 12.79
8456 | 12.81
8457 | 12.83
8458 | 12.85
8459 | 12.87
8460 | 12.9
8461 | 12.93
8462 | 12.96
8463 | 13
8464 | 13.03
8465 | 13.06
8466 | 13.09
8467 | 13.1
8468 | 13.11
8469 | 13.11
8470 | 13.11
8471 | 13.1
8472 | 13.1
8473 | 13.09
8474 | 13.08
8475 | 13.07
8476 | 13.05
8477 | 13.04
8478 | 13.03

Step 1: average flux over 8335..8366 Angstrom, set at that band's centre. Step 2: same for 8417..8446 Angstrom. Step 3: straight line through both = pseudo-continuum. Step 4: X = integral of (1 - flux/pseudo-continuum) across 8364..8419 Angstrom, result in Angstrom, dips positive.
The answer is -0.6 Angstrom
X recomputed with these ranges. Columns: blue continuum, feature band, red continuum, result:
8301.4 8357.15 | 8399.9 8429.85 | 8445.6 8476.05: -0.66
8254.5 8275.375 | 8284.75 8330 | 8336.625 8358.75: -0.27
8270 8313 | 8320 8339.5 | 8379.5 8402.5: 0.20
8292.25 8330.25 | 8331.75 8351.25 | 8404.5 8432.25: 0.20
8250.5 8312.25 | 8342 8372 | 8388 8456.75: 0.00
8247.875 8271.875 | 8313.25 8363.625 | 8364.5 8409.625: 0.37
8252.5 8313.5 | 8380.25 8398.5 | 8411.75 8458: -0.44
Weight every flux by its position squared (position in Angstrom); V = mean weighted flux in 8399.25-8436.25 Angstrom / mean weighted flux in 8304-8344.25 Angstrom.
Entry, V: 1.02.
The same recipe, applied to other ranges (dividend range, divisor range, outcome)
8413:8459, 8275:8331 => 1.01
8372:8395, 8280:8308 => 1.03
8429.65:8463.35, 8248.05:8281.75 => 1.01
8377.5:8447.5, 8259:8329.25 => 1.02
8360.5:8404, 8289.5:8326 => 1.02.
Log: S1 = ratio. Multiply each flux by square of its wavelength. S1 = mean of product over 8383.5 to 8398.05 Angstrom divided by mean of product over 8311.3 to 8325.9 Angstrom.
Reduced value 1.03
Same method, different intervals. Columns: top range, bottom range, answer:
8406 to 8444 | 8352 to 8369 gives 1.02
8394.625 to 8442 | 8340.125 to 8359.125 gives 1.02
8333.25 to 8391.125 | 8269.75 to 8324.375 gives 1.01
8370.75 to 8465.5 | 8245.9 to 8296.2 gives 1.02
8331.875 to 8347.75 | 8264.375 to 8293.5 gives 1.00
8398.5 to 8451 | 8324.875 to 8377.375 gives 1.01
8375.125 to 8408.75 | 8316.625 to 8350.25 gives 1.02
